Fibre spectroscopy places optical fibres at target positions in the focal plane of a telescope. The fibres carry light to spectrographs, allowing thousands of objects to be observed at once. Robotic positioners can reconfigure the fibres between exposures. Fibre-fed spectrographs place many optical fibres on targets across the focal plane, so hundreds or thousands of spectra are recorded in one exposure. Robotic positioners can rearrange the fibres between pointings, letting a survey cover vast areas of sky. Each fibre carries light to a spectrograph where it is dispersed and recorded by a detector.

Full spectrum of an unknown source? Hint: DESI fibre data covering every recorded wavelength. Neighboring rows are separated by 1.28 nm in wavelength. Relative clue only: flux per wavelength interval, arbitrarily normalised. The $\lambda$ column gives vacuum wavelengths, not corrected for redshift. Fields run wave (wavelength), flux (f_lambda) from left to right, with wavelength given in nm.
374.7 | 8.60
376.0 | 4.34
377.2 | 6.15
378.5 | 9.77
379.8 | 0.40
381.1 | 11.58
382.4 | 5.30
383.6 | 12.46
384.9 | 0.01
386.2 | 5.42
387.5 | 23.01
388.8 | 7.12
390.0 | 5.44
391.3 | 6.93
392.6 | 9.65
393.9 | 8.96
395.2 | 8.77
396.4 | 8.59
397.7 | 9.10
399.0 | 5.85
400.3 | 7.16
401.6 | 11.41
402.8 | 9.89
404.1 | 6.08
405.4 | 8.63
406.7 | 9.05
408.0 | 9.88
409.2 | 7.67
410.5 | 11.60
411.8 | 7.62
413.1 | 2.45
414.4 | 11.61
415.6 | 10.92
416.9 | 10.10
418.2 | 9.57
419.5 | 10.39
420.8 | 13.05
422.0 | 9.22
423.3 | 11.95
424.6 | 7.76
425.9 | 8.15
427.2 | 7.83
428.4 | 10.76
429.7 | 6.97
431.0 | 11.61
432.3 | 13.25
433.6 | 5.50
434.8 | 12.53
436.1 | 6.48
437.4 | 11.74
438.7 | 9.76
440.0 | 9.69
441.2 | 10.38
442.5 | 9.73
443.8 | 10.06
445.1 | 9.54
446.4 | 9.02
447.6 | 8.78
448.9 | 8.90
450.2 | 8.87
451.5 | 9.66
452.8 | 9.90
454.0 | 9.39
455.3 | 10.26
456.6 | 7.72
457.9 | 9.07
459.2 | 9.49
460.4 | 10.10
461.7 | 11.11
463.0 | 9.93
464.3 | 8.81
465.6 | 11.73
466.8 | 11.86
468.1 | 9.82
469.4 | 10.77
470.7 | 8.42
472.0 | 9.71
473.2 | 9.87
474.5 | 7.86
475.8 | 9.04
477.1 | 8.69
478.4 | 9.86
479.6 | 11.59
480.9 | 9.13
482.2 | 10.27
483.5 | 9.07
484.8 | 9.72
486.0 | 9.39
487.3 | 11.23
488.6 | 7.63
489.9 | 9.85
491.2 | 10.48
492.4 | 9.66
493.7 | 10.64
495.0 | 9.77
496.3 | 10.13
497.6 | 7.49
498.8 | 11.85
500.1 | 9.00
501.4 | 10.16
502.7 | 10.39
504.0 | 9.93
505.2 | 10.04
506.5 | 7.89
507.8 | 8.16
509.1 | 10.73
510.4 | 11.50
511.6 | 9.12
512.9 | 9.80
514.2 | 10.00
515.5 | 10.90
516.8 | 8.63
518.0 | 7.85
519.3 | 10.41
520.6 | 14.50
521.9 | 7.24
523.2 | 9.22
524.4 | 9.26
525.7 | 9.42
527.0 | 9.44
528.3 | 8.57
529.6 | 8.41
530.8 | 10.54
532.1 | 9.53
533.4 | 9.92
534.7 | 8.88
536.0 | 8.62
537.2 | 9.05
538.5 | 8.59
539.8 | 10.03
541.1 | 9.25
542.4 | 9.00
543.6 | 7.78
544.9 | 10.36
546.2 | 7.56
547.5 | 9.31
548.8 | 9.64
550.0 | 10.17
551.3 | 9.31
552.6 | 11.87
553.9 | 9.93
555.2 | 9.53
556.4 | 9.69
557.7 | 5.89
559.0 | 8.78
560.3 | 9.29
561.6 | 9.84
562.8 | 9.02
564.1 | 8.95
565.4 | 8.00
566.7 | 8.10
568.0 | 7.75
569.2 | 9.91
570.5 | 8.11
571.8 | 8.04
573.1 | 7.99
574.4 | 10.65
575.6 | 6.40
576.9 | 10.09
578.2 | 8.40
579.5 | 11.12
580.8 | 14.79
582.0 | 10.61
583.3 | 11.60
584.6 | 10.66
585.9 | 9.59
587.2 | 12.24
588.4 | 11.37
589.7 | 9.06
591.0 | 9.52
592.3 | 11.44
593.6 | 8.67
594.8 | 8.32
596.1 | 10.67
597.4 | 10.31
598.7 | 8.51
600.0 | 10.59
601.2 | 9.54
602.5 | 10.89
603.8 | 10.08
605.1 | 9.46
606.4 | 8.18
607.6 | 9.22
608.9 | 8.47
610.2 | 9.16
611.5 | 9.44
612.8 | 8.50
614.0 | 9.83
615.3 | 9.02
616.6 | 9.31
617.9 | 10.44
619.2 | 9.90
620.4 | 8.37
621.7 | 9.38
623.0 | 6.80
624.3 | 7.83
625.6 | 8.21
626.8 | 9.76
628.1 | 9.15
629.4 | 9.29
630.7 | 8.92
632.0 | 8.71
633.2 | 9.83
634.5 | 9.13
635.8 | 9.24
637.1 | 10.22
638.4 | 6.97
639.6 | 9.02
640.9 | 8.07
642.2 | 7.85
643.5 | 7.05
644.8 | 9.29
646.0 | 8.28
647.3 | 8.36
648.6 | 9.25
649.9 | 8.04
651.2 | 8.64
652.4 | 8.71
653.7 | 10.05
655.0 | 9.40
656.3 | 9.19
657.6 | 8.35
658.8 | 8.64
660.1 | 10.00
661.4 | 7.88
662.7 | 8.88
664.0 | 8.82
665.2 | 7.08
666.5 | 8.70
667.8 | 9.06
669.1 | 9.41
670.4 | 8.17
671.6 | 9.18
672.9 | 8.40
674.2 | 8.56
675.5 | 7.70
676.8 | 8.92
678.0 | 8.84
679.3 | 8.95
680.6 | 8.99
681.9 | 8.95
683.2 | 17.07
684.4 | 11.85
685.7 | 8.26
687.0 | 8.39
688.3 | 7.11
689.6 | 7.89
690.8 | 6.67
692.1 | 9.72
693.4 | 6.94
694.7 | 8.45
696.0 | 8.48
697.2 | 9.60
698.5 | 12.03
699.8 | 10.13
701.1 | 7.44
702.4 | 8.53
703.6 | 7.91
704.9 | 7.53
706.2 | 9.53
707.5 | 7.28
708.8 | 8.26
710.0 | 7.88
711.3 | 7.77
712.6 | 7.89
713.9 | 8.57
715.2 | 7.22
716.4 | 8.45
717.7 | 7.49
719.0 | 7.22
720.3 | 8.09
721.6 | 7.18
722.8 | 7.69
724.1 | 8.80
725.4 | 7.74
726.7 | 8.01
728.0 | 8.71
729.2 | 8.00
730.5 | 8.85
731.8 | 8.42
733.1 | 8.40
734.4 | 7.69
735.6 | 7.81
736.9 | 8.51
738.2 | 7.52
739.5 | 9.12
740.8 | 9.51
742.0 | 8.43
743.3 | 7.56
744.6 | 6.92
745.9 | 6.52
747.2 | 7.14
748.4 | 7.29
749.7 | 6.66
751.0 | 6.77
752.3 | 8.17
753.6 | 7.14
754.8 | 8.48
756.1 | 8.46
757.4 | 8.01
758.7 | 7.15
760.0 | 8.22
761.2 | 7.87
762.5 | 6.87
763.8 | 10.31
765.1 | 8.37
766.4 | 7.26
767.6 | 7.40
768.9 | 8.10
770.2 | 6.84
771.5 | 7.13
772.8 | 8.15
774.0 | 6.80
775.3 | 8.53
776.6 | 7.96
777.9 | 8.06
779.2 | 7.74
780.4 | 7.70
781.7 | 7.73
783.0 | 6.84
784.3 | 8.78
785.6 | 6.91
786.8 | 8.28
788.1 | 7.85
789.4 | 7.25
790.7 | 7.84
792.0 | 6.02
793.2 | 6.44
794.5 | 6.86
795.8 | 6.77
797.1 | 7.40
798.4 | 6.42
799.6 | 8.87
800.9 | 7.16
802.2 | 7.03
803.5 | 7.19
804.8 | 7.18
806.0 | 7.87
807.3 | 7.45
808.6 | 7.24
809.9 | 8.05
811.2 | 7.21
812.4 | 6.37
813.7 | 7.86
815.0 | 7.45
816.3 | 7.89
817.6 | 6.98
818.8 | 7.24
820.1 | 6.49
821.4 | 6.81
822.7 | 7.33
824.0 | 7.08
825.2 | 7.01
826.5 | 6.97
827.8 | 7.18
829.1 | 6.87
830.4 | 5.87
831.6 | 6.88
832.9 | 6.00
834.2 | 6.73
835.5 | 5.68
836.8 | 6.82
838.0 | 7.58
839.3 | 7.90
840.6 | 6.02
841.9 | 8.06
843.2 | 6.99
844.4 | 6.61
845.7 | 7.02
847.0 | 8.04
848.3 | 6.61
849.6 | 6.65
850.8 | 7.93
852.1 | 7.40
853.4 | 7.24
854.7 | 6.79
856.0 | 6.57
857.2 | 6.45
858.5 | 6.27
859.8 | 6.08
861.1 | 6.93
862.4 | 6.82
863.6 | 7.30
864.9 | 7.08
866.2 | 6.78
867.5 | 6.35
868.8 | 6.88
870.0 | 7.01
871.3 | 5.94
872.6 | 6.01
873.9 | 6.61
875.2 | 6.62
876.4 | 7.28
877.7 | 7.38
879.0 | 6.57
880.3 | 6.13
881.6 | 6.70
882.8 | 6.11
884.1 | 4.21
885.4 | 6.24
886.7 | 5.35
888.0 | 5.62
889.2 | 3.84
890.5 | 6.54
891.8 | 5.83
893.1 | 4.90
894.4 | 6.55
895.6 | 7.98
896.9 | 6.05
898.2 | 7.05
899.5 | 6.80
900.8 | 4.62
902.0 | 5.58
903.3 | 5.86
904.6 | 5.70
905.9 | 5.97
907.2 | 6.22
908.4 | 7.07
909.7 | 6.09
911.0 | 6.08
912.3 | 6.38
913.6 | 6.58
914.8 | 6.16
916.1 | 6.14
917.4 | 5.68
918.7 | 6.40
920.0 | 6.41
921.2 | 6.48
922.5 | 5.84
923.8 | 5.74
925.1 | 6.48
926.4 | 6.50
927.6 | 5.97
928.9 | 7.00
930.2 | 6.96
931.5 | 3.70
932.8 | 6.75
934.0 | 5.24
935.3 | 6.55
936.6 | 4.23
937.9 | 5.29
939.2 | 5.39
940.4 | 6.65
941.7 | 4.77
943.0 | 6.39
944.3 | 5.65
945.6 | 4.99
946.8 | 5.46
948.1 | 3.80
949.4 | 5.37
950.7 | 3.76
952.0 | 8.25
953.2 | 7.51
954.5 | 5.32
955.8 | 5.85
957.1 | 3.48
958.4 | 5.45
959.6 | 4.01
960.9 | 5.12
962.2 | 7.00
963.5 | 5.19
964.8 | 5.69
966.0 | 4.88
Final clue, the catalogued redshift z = 0.040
